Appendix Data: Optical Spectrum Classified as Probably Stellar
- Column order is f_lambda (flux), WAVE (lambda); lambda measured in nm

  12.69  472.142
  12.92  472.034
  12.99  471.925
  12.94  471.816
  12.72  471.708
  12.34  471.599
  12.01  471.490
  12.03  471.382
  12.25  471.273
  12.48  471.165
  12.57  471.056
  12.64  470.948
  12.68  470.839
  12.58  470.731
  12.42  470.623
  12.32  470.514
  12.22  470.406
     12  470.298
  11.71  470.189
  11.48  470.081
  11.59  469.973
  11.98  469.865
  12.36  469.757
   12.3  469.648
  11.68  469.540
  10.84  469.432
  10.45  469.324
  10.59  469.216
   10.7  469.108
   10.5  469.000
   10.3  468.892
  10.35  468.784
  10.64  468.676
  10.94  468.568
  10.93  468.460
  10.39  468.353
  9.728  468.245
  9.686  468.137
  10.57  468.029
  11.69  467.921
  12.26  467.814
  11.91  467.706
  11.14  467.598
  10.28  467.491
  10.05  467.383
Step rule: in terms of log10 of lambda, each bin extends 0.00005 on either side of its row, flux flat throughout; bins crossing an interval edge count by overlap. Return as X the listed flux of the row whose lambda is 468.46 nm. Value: 10.93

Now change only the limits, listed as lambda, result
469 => 10.5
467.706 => 11.91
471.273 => 12.25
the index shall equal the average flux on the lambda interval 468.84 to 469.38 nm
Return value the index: 10.5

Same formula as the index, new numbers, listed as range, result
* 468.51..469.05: 10.5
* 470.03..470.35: 11.7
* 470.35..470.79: 12.4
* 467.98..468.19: 10.1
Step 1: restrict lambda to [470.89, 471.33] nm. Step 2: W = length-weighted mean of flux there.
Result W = 12.5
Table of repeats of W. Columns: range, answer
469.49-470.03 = 12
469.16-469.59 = 10.9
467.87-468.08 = 11.1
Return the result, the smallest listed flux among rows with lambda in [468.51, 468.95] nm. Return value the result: 10.3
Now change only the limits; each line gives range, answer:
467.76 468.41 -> 9.686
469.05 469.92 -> 10.45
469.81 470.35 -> 11.48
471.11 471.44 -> 12.03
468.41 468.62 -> 10.93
